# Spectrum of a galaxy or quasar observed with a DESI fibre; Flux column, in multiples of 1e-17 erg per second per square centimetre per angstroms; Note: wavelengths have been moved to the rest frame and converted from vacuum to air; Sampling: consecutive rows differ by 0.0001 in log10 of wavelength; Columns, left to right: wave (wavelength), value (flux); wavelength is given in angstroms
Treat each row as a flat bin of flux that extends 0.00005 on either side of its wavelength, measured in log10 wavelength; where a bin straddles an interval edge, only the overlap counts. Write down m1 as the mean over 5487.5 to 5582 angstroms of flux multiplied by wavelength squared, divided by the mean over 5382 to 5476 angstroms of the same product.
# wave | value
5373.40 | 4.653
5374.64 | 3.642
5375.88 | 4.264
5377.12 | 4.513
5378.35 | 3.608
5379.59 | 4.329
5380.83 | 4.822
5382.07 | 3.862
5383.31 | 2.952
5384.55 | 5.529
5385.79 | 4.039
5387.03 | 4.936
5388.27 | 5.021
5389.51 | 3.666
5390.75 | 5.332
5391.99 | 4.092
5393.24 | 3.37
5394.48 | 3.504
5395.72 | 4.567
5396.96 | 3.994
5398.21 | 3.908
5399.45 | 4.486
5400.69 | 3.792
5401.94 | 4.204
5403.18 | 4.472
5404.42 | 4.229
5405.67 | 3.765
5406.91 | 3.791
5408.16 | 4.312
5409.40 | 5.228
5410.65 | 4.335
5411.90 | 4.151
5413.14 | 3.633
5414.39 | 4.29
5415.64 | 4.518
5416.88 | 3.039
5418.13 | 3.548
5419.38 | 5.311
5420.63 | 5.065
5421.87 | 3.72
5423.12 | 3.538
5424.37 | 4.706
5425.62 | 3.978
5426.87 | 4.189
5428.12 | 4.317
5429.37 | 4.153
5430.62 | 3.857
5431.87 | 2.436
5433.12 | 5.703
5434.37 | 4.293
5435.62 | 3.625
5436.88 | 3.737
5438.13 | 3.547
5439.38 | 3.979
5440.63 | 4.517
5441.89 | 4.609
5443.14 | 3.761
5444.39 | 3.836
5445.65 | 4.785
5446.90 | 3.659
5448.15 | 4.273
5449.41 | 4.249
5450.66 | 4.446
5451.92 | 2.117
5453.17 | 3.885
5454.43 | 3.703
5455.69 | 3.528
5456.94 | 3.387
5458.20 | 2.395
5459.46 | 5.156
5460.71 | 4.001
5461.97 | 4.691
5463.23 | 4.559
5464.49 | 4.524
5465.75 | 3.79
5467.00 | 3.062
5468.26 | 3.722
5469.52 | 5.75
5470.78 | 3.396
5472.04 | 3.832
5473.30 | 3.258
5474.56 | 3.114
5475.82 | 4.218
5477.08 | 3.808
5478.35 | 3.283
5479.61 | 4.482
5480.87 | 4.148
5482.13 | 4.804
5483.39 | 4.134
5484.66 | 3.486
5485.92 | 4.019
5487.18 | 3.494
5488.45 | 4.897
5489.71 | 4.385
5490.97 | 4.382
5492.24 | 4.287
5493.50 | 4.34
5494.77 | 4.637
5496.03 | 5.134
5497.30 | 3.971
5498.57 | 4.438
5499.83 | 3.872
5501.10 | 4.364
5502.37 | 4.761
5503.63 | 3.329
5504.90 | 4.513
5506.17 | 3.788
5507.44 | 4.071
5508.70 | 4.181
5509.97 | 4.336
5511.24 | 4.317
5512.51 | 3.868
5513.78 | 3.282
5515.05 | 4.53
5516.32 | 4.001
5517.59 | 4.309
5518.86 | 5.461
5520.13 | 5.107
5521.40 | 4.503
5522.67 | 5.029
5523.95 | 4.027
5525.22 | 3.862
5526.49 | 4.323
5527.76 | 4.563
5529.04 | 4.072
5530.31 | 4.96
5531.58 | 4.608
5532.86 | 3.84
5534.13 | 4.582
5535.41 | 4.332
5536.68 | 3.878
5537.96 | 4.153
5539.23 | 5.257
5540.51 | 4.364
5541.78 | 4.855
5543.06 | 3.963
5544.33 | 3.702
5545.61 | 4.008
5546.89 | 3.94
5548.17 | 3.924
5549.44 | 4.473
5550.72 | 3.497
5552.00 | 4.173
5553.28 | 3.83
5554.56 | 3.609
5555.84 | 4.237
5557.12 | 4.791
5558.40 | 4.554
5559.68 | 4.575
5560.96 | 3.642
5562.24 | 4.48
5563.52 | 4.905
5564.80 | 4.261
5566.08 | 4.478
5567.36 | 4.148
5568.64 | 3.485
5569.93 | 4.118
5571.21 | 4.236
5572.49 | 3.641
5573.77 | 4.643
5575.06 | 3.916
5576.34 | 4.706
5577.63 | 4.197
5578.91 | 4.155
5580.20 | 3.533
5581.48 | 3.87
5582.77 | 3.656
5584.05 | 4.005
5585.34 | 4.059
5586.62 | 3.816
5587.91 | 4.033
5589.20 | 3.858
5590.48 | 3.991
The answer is 1.09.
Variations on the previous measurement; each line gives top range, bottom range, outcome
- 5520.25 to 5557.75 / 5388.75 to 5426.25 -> 1.08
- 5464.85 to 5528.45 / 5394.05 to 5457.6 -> 1.06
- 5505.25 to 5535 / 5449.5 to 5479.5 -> 1.15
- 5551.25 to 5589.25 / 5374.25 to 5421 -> 1.04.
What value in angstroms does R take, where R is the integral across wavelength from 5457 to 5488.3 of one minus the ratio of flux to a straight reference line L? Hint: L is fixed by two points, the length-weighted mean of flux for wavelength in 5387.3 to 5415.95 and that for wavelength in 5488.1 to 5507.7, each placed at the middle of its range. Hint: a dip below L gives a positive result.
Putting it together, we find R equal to 2.4 angstroms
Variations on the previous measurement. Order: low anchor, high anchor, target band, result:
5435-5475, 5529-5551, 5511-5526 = -0.67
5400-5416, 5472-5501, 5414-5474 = 2.27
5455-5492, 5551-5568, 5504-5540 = -1.68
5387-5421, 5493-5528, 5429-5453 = 1.56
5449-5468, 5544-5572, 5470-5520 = -2.51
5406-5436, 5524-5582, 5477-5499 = -0.29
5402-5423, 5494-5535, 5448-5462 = 1.60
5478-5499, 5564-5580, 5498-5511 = 0.23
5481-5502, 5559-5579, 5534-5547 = -0.08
